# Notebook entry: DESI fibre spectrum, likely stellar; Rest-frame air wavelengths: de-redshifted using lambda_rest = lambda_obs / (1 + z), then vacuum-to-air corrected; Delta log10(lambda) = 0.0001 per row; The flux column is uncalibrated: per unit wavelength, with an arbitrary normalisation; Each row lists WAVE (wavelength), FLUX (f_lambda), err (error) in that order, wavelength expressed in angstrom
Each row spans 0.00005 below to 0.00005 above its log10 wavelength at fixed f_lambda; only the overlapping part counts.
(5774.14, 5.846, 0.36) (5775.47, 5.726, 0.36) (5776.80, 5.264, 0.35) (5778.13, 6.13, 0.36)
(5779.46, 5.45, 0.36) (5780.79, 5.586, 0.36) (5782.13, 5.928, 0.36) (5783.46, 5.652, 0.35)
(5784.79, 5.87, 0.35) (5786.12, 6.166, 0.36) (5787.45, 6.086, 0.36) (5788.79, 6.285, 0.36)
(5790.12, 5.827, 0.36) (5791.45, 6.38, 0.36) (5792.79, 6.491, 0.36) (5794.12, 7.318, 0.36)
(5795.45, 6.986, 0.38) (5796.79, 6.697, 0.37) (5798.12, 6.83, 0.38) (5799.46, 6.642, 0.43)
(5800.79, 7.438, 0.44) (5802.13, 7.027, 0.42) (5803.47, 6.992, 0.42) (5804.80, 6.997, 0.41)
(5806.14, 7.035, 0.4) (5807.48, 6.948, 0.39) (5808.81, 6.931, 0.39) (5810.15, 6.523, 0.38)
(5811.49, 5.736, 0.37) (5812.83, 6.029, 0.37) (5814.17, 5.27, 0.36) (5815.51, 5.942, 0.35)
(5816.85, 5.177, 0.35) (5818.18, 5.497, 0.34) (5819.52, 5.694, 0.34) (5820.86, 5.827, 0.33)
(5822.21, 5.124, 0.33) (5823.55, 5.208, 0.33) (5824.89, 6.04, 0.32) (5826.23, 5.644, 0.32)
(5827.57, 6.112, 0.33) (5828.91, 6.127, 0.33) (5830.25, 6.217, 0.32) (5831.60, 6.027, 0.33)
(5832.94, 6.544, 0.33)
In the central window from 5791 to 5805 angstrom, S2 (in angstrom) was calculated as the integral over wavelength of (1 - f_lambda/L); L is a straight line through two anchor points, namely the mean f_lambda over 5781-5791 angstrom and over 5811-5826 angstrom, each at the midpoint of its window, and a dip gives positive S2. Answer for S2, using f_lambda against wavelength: -2.6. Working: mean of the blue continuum 5.96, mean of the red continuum 5.59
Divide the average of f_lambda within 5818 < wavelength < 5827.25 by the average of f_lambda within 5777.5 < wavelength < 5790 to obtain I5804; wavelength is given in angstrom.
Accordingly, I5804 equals 0.95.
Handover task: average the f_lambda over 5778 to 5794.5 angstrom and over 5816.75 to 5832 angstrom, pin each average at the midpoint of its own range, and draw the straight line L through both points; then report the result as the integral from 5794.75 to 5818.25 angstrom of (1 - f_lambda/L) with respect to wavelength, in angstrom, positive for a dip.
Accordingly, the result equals -2.4 angstrom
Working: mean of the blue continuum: 6.07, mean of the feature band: 6.51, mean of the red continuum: 5.74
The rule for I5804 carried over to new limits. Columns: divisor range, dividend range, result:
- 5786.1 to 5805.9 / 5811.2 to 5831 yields 0.85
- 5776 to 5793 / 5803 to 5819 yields 1.06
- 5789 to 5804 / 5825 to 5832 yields 0.89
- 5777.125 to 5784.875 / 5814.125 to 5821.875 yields 0.97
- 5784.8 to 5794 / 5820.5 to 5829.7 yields 0.92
